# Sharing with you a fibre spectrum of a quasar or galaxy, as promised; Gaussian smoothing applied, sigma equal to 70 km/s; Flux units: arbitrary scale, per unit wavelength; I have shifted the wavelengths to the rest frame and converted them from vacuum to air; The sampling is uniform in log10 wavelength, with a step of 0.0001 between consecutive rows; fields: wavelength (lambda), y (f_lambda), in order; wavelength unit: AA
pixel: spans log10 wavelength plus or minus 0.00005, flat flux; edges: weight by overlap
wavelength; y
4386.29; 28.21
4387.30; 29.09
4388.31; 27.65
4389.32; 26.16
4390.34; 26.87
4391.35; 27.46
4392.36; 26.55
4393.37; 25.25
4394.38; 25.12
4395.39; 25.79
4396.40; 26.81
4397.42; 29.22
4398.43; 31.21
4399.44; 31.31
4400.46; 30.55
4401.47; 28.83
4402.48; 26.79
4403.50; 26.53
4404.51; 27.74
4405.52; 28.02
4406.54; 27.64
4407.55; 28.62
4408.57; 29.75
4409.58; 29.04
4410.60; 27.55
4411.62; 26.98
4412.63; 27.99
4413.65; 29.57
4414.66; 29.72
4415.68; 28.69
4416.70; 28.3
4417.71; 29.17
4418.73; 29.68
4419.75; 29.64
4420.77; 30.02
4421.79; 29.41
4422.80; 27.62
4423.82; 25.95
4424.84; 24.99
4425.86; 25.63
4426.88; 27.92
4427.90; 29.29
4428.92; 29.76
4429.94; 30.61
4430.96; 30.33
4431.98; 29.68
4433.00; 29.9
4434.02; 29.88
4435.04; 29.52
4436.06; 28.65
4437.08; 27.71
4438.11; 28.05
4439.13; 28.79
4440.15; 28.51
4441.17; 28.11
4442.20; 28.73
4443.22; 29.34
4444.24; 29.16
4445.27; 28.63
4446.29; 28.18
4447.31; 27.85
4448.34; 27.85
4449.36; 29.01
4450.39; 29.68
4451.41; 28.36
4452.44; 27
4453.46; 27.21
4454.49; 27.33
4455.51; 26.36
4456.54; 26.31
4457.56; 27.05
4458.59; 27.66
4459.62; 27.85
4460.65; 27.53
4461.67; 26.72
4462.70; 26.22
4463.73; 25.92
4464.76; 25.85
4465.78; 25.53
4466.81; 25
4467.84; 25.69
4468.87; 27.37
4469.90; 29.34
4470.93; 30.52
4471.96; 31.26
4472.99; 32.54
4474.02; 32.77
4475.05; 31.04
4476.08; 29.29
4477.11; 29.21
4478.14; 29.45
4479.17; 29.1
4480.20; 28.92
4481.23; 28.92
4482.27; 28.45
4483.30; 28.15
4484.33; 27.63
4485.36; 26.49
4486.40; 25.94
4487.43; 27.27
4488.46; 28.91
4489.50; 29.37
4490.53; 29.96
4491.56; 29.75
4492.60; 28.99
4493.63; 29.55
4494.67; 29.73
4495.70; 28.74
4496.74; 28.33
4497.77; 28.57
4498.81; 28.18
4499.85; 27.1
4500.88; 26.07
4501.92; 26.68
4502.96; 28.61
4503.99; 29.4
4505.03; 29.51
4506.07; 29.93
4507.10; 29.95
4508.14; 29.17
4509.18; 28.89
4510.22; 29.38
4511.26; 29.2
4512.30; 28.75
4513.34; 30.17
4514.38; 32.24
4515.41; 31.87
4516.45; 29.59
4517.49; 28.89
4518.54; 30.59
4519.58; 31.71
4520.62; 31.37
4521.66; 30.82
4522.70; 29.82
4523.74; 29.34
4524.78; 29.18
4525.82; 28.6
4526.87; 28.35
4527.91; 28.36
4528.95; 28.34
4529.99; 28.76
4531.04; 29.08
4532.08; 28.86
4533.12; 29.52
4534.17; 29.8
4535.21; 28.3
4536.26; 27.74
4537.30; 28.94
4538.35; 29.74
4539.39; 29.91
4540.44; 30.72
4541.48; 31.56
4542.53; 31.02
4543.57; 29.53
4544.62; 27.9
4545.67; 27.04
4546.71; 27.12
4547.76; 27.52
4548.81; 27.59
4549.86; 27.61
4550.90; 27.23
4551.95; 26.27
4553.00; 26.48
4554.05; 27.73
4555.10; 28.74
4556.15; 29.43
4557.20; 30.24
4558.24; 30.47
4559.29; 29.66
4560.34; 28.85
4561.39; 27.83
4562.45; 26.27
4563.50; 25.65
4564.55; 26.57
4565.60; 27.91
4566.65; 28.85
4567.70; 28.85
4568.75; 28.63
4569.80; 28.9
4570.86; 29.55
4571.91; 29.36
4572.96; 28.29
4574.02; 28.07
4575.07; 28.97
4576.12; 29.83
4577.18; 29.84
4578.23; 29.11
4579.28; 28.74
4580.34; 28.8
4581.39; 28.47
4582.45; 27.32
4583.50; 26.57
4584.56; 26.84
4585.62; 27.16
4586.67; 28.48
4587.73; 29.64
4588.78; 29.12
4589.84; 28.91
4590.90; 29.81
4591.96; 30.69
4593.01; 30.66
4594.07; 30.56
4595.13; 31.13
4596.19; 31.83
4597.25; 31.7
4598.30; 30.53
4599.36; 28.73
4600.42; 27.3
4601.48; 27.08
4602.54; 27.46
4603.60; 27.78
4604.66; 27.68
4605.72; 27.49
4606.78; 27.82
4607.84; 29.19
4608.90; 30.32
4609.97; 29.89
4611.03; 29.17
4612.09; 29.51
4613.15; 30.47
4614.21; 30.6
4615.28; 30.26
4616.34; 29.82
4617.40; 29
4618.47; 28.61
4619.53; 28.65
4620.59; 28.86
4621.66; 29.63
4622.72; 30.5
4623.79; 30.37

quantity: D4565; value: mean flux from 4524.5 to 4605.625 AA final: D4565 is 28.7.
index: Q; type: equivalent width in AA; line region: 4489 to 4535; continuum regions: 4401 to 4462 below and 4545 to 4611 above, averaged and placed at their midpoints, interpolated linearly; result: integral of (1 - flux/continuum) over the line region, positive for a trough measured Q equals -1.34 AA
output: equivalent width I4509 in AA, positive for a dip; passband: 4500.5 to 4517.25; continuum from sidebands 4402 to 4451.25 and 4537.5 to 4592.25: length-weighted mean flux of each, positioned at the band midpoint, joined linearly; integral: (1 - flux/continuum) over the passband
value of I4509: -0.5 AA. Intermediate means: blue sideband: 28.5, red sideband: 28.6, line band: 29.4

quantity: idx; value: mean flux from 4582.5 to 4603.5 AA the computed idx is 29.1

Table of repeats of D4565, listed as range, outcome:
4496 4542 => 29.3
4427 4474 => 28.3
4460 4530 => 28.9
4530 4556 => 28.6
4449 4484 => 28.2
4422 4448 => 28.5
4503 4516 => 29.8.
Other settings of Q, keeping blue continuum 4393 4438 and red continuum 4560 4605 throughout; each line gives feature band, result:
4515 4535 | -0.7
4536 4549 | -0.2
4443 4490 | 0.6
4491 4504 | 0.1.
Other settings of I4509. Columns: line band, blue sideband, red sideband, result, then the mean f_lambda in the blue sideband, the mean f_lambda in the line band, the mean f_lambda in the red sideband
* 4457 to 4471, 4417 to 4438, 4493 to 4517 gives 0.98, 28.7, 26.9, 29.1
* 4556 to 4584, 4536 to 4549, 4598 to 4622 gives 0.41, 29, 28.6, 28.9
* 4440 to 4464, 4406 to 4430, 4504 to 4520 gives 0.99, 28.4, 27.8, 29.9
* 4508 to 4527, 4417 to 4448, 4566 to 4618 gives -0.69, 28.7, 29.9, 29.1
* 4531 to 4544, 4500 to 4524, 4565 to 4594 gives -0.13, 29.6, 29.6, 28.8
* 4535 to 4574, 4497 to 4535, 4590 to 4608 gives 1.05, 29.3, 28.5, 29.3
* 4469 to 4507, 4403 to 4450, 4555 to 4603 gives -0.40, 28.6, 29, 28.9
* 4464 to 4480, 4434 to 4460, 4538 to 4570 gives -0.38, 28.2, 28.9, 28.4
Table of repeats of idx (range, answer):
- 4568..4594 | 28.9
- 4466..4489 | 28.7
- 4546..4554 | 27.2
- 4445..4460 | 27.7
